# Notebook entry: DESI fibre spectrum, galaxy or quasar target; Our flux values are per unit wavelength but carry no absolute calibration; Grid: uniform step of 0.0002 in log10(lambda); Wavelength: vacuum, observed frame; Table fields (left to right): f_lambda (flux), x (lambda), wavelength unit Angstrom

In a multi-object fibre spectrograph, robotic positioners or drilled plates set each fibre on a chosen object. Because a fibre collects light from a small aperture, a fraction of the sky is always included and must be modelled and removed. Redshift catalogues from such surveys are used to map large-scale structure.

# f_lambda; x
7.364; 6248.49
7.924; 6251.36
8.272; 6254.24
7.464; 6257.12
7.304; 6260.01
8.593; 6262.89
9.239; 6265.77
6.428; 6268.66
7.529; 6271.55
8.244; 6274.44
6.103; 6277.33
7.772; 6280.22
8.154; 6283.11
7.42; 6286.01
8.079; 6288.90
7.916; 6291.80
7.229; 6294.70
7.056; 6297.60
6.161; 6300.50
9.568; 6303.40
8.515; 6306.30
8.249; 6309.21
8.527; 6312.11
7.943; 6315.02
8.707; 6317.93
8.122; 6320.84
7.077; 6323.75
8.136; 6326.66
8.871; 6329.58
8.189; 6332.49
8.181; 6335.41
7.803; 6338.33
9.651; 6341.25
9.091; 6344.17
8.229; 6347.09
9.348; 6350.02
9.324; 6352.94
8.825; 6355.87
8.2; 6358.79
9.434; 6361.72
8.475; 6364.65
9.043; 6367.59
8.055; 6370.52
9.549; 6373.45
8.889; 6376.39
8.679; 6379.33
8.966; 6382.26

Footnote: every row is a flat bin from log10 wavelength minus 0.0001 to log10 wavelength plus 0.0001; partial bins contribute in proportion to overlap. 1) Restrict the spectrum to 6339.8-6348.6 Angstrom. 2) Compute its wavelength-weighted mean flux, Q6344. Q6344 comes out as 8.99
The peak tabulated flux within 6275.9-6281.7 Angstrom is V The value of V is 7.772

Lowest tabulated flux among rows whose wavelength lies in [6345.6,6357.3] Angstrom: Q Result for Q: 8.229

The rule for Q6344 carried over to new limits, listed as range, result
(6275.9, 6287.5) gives 7.37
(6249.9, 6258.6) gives 7.88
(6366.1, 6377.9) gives 8.88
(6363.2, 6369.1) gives 8.75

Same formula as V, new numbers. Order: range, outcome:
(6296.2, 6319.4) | 9.568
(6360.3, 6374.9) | 9.549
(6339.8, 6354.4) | 9.651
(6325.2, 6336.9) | 8.871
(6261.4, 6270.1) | 9.239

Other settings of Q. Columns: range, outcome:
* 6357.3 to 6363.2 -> 8.2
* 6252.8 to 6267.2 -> 7.304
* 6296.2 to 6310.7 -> 6.161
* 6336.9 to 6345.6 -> 7.803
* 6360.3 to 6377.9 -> 8.055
